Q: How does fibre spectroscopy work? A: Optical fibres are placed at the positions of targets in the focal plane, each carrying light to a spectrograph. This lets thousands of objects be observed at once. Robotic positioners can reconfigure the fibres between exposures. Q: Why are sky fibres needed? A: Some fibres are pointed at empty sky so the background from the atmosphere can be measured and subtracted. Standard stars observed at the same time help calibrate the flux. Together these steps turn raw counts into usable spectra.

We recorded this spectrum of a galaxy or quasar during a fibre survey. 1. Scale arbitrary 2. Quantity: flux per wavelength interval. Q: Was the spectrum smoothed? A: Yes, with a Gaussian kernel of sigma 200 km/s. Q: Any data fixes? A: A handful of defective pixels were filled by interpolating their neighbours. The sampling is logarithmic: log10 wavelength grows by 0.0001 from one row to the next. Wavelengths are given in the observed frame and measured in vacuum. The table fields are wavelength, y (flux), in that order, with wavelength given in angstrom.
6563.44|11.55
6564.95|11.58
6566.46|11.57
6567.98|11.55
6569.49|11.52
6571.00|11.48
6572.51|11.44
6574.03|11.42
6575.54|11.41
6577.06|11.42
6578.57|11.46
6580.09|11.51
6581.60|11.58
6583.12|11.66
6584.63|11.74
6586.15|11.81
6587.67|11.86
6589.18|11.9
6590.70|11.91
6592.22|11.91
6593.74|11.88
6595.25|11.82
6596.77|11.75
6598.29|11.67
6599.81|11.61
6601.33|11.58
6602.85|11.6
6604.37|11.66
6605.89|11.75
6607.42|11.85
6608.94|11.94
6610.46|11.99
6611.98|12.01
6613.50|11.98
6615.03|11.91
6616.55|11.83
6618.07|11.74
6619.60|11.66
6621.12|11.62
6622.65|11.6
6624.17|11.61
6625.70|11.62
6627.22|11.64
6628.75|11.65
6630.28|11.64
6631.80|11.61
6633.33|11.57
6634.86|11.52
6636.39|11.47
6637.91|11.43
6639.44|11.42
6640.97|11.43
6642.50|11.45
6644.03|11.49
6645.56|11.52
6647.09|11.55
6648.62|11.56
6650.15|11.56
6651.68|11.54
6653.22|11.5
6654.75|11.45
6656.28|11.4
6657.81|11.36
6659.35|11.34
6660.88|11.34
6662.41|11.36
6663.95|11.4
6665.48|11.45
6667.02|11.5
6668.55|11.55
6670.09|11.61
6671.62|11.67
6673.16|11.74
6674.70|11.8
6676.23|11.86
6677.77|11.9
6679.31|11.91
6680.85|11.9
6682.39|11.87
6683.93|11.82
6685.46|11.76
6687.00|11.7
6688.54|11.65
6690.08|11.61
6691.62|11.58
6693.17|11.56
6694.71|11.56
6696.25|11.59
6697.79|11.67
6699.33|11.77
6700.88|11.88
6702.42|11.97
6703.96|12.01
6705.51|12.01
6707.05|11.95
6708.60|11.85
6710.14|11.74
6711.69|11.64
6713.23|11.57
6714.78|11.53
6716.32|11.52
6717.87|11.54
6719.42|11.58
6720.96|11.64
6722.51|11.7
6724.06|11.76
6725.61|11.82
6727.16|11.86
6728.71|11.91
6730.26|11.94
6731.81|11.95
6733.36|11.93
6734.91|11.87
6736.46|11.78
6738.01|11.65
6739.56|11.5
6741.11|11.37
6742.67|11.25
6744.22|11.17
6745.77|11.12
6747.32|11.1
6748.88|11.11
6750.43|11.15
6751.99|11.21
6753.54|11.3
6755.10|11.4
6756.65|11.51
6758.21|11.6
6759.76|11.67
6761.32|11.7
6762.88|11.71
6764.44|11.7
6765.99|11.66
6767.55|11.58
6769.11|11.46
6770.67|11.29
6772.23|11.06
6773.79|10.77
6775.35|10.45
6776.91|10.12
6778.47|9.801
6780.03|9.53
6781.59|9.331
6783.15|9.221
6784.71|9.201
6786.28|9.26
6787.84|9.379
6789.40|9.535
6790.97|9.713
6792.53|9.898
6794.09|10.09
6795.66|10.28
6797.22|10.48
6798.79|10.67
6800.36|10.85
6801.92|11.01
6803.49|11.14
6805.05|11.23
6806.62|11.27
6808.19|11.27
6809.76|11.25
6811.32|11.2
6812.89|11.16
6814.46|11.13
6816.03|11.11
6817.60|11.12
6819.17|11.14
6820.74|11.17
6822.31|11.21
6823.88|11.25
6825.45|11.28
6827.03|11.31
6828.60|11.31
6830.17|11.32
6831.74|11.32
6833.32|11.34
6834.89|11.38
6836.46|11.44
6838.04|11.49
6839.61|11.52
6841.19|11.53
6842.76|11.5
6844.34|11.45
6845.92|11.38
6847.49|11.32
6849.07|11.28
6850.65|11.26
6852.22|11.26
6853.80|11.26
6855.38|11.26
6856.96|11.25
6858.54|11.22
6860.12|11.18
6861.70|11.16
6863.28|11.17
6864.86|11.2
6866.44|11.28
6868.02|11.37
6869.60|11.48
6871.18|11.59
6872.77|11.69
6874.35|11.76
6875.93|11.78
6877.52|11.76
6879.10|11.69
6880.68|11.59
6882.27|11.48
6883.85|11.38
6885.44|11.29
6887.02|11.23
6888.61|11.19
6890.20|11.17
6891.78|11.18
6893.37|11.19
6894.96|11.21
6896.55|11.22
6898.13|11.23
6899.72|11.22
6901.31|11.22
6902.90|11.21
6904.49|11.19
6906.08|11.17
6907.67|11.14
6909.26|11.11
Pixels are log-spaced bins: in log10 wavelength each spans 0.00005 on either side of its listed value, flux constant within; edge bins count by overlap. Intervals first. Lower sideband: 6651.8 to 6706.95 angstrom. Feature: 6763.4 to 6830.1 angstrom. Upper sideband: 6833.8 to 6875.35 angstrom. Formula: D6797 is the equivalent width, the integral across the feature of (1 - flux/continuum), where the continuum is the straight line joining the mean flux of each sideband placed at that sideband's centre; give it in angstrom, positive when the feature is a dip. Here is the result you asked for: 4.5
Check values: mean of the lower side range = 11.7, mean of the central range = 10.7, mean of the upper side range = 11.4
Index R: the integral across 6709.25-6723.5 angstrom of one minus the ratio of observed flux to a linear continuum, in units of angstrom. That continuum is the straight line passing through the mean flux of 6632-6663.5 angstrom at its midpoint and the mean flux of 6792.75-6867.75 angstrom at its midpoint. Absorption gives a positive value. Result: -0.3 angstrom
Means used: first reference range 11.5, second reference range 11.2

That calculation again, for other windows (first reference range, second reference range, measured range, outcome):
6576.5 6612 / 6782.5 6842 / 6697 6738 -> -2.0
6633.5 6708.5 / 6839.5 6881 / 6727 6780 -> 0.9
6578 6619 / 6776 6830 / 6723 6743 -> -1.4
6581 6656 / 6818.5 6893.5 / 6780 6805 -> 3.1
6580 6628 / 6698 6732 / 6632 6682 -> 0.9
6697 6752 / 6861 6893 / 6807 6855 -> 0.8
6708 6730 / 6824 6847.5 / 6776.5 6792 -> 2.7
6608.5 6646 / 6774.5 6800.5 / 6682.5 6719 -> -3.0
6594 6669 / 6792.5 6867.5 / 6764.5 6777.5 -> 0.2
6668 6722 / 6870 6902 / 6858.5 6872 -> 0.2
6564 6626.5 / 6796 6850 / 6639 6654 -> 0.1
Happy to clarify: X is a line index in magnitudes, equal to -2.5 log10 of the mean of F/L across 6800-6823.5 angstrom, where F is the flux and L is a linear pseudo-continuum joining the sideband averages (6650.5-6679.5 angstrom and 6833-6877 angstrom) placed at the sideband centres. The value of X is 0.03 mag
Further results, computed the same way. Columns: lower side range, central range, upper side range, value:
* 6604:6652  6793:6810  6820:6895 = 0.06 mag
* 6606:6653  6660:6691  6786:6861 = -0.02 mag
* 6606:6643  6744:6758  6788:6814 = -0.03 mag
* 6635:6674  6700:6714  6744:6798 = -0.07 mag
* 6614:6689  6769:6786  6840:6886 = 0.14 mag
